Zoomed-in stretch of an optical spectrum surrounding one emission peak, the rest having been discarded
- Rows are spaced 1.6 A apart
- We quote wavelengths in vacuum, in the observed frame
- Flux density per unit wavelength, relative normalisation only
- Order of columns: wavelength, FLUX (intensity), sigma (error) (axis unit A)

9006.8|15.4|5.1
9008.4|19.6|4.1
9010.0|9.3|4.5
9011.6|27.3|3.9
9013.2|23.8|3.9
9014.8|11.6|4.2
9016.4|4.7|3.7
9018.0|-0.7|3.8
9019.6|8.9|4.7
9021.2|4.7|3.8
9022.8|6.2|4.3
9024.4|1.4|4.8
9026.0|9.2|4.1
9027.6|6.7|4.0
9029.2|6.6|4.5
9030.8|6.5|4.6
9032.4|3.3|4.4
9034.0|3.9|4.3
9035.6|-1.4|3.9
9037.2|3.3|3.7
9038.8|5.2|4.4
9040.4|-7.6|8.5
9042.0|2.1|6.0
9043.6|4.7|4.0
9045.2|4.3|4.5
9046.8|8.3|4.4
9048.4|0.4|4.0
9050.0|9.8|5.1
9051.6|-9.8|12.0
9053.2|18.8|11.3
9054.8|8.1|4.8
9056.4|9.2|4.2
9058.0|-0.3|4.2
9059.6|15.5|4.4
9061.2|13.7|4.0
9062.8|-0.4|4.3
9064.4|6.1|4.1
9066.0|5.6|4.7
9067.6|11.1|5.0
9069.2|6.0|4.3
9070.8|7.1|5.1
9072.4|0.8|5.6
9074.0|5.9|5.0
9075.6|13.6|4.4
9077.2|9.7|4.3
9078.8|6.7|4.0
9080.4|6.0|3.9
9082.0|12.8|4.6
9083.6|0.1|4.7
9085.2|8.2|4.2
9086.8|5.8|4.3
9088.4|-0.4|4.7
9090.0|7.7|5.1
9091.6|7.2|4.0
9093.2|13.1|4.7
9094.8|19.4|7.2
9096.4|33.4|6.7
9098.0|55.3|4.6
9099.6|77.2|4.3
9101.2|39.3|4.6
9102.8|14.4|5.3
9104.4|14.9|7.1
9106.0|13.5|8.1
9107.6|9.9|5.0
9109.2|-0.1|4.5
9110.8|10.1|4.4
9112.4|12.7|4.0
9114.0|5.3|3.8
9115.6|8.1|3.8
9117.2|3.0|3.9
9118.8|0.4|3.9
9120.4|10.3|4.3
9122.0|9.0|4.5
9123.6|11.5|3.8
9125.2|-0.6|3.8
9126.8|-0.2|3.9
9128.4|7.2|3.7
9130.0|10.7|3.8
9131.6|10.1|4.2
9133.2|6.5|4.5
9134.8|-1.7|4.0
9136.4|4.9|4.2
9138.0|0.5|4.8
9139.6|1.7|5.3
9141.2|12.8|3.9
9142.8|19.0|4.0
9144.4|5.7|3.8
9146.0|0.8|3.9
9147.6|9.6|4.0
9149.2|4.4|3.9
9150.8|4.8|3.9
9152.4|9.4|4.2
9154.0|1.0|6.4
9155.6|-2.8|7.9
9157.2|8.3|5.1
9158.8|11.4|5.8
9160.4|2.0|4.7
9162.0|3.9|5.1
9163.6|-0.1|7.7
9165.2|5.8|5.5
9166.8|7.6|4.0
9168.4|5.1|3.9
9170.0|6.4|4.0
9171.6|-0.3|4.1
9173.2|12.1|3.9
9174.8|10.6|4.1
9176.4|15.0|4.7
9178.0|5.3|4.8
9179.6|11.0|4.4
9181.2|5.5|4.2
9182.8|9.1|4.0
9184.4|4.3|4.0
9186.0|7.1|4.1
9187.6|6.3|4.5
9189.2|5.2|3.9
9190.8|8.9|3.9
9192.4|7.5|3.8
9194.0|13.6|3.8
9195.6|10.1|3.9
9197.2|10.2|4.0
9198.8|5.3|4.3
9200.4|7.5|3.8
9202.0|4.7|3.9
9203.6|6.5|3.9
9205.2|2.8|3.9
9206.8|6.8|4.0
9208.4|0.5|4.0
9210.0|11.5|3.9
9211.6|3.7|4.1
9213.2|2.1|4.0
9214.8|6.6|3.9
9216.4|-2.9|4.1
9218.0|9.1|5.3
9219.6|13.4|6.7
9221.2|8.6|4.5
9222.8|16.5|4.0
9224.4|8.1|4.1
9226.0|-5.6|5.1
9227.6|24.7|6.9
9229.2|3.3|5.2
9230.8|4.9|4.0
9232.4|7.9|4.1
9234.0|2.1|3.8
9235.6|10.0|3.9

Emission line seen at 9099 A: [O III]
